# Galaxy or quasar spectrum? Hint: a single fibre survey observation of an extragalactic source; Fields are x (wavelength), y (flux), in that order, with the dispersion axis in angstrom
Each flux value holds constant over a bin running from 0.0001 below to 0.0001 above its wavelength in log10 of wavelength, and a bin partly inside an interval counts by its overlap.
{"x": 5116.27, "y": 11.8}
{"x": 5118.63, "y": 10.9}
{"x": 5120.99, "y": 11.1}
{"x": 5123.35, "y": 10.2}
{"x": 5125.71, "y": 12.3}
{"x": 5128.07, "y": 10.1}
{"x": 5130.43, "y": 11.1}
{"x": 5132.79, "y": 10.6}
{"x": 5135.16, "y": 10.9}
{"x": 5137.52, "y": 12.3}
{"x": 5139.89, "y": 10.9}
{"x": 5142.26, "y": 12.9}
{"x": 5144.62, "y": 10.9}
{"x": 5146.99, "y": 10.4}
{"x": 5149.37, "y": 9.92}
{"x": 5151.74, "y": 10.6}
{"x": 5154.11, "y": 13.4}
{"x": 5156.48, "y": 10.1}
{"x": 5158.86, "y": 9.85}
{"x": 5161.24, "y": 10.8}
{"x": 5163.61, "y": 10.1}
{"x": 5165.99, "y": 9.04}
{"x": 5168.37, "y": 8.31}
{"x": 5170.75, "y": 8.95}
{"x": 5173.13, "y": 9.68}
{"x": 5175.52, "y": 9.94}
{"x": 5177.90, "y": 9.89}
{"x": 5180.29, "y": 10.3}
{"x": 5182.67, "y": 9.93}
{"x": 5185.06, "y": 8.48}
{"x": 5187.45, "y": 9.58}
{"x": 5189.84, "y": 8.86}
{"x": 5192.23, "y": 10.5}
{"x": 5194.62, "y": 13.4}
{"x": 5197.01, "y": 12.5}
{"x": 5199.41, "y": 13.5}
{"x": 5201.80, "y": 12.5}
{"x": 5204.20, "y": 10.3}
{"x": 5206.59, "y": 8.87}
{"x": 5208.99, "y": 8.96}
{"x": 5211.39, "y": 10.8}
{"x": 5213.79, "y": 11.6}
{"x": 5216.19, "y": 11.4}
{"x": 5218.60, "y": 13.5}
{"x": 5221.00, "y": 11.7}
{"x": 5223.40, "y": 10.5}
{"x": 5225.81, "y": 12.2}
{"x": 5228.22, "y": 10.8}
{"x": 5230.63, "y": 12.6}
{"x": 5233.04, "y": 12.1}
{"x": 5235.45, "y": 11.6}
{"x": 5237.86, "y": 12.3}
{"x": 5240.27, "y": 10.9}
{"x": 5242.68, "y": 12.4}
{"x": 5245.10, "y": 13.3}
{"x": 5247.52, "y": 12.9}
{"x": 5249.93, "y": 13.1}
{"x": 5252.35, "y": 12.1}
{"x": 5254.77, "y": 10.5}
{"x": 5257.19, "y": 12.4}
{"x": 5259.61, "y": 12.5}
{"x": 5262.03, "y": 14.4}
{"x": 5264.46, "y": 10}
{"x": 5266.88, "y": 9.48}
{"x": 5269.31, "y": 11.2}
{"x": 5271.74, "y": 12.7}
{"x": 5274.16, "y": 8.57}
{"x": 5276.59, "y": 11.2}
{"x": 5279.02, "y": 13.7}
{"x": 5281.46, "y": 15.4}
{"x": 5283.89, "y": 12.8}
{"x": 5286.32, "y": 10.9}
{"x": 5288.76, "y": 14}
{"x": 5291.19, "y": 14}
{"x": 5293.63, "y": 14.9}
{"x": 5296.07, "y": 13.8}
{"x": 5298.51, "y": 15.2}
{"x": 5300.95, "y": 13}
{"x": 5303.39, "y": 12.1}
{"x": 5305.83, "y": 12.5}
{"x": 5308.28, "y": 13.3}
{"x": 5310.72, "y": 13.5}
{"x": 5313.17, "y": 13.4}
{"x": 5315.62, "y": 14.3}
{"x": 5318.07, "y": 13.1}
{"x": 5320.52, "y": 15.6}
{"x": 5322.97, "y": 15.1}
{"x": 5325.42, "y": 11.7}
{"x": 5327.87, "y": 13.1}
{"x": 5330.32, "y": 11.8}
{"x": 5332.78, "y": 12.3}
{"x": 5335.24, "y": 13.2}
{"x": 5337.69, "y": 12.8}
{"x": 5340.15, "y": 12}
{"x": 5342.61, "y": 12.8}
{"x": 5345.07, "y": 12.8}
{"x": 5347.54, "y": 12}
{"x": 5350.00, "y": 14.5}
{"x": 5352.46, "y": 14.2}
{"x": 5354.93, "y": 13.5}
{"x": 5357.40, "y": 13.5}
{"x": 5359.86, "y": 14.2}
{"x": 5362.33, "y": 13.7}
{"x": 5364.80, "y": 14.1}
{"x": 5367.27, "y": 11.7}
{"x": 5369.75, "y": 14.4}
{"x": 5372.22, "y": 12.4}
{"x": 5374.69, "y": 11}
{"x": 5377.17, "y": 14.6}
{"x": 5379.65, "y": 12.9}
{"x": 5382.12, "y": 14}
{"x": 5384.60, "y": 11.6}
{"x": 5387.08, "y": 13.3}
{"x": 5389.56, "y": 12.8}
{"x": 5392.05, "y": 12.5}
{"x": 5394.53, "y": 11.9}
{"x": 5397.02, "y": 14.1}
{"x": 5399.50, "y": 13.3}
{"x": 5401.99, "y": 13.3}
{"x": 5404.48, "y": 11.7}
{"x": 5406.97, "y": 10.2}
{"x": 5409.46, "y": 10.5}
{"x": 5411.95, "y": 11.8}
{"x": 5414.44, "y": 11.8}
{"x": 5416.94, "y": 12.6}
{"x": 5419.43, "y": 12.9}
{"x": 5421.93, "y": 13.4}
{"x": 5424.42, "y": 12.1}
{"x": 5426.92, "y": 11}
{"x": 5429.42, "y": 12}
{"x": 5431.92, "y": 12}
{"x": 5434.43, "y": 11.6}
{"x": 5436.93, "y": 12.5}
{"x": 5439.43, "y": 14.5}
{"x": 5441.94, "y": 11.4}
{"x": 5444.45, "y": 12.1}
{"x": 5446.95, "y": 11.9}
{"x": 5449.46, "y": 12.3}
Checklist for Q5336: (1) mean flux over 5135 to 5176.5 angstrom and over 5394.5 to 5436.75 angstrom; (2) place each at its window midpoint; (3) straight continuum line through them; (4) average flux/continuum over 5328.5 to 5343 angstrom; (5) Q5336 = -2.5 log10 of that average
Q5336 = -0.08 mag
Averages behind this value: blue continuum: 10.5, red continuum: 12.1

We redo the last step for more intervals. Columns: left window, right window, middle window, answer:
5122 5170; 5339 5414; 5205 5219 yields 0.06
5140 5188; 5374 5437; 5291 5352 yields -0.15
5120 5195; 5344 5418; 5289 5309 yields -0.14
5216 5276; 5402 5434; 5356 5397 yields -0.11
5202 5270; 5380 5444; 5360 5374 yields -0.09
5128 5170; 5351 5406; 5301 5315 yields -0.06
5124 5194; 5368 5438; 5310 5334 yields -0.14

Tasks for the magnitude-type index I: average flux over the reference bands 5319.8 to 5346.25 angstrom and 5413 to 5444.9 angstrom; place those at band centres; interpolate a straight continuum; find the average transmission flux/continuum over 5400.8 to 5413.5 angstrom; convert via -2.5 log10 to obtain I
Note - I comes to 0.086 mag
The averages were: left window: 13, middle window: 11.5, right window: 12.3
